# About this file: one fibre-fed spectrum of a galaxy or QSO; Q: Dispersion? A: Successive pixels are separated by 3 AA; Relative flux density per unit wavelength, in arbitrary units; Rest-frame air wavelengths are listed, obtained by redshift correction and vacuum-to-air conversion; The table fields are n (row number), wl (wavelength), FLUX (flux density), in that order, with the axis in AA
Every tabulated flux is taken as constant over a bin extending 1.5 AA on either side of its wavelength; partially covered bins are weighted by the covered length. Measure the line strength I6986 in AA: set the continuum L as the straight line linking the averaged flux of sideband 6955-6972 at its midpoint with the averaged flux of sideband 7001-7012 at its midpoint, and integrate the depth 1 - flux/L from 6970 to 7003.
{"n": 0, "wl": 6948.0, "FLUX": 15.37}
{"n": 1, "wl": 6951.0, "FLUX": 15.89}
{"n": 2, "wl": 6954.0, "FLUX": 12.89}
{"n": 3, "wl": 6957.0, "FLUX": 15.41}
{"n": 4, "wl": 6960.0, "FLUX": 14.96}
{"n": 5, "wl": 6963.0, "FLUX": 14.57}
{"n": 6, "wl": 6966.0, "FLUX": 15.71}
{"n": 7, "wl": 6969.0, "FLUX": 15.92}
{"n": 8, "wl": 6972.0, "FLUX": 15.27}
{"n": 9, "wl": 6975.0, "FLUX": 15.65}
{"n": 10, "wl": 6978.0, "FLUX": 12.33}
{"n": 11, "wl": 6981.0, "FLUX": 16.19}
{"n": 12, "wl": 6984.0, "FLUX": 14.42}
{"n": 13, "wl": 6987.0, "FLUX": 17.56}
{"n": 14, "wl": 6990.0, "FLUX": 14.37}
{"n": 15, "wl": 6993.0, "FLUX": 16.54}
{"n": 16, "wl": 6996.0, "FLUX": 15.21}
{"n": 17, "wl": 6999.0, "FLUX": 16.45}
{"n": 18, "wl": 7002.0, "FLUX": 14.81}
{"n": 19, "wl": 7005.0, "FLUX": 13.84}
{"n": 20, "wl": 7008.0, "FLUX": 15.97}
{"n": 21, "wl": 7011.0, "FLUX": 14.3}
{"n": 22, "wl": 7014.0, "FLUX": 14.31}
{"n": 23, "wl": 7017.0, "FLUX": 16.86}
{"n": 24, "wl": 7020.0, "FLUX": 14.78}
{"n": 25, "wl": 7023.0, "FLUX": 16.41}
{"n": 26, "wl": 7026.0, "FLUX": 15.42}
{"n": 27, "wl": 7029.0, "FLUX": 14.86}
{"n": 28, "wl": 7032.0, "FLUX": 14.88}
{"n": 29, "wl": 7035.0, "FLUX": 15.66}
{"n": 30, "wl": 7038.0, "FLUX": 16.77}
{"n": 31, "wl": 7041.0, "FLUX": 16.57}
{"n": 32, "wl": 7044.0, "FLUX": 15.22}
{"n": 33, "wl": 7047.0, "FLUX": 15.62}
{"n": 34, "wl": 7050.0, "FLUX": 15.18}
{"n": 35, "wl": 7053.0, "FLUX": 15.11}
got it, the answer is -0.86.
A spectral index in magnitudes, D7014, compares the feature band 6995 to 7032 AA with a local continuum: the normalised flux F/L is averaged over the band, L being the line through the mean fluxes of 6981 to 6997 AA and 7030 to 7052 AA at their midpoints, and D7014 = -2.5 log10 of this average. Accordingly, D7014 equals 0.03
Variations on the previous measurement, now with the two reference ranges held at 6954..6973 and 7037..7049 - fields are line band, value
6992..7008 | 0.009 mag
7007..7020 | 0.027 mag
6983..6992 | -0.013 mag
